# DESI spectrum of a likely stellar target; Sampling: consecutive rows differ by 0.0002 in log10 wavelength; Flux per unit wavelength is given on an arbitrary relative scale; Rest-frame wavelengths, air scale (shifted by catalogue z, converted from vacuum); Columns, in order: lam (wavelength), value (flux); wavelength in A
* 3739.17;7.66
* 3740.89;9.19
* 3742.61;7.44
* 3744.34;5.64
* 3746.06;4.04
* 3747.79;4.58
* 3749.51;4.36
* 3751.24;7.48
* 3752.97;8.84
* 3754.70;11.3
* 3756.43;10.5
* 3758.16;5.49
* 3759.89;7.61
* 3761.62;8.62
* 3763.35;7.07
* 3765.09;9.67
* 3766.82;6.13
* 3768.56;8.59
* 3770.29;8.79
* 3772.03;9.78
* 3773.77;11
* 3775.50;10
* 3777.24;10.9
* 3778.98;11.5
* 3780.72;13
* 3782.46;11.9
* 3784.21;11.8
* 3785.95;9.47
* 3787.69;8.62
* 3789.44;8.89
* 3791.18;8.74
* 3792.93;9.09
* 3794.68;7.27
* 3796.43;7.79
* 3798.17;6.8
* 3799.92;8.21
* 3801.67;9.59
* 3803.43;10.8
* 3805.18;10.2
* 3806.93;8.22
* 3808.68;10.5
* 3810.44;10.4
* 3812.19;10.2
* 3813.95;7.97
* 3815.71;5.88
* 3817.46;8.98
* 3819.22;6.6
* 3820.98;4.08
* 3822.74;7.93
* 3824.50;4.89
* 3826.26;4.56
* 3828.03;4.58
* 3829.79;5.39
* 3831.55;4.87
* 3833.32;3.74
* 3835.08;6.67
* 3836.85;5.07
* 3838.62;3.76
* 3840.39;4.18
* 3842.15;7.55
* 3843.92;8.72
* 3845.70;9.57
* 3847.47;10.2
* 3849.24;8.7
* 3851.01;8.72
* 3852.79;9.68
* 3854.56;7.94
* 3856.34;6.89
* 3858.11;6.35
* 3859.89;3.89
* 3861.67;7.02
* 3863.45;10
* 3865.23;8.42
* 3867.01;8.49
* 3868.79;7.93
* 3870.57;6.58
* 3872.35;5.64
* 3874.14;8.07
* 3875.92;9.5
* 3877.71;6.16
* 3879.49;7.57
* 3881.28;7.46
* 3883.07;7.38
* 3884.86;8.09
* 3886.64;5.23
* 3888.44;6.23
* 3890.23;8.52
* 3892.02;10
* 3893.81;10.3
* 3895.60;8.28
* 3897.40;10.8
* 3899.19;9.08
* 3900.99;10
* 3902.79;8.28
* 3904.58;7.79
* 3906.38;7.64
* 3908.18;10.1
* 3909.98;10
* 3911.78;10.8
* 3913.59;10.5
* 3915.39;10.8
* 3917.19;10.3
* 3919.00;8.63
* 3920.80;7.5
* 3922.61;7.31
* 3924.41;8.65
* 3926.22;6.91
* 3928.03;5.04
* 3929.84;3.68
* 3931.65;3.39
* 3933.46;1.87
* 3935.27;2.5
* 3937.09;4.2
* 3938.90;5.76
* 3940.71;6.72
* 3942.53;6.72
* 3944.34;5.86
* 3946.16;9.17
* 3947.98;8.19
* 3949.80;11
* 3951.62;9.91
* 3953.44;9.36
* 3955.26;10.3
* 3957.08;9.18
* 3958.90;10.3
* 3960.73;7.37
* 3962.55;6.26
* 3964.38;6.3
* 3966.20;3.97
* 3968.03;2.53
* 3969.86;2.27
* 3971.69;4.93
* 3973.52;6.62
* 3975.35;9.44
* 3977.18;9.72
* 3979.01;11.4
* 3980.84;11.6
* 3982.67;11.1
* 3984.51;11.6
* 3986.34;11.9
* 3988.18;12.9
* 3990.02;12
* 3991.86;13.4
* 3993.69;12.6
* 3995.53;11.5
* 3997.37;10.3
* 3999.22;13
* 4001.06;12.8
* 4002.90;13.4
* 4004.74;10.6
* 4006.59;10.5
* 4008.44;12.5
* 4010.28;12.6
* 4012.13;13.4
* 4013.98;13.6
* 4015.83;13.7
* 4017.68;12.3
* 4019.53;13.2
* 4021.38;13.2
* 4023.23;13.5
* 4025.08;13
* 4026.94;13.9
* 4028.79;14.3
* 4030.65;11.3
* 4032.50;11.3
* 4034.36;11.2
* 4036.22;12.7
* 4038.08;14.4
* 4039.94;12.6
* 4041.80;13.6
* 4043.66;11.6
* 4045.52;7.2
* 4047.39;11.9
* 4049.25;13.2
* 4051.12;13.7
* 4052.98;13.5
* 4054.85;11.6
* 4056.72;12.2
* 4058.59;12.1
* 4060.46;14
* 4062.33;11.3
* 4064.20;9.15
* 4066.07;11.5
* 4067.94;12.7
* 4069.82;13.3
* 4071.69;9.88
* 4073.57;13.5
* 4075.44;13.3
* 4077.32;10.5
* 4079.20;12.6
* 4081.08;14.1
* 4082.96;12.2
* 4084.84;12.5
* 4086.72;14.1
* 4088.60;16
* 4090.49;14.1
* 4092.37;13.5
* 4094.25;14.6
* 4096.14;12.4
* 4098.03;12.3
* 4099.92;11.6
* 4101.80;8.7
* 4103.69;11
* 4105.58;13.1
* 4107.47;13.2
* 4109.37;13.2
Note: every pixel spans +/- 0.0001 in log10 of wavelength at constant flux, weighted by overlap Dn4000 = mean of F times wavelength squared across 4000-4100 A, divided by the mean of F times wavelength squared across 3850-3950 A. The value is 1.78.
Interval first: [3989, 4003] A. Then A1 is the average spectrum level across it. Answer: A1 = 12.3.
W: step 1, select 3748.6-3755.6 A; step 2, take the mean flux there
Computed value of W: 7.98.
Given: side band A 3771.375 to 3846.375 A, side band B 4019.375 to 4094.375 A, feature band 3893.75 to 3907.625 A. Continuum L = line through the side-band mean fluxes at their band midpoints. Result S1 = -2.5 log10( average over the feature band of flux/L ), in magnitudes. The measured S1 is 0.09 mag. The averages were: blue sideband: 8.11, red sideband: 12.6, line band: 8.97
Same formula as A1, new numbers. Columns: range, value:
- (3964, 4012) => 10.2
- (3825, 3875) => 6.89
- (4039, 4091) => 12.4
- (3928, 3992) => 7.71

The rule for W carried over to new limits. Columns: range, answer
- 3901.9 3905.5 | 8.05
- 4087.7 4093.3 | 14.5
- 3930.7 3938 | 3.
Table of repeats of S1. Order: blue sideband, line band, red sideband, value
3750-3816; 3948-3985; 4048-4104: 0.343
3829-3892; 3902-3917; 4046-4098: -0.129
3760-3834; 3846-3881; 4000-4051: 0.224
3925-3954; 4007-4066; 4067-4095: -0.150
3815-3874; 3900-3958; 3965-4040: 0.178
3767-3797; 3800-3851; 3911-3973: 0.229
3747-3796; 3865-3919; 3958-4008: 0.101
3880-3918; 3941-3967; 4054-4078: 0.216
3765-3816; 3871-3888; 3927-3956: 0.072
